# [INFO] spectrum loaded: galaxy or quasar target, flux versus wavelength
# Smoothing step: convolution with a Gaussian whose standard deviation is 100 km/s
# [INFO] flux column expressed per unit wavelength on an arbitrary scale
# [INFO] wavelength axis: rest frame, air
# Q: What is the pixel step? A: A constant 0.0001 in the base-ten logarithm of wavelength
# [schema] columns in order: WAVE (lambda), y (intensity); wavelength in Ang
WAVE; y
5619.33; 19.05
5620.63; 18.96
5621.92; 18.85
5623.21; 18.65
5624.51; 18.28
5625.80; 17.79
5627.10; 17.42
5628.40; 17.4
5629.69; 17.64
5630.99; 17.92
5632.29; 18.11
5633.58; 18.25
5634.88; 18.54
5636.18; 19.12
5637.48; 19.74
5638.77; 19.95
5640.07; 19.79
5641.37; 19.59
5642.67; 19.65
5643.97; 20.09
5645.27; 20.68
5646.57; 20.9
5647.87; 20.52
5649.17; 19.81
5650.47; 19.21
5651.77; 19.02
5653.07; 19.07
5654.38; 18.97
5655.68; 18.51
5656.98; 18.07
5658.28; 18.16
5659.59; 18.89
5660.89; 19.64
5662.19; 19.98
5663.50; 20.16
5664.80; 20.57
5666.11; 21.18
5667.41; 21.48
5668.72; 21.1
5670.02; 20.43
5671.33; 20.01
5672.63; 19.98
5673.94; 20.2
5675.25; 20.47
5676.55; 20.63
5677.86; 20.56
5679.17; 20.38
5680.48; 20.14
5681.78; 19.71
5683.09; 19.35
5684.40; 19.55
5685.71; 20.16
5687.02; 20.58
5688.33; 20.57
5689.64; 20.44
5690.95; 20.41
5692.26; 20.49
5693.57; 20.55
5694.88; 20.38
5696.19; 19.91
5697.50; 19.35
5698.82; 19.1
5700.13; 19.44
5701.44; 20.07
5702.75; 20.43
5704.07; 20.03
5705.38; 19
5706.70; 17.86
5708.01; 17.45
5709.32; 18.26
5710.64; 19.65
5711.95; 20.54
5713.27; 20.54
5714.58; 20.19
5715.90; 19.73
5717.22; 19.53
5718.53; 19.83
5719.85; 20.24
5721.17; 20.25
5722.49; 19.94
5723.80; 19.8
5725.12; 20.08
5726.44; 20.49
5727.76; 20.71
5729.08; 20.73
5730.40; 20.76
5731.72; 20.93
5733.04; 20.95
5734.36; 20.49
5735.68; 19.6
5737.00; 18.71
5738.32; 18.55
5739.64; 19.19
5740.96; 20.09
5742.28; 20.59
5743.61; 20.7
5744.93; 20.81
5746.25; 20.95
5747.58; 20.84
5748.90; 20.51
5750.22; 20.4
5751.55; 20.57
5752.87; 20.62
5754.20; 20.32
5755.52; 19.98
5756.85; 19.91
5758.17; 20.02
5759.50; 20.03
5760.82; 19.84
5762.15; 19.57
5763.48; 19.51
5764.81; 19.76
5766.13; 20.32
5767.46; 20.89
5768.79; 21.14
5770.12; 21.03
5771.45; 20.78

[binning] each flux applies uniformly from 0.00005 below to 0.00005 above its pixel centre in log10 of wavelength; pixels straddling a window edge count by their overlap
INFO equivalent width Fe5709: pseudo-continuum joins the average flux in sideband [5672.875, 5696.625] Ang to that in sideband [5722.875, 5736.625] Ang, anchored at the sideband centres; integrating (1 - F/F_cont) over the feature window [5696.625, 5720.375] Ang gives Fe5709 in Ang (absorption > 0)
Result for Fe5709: 1.0 Ang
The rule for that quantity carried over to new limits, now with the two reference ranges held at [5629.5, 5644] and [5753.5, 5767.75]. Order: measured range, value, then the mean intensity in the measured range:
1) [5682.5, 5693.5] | -0.4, 20.2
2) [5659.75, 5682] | -1.2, 20.4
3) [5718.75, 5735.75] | -0.6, 20.4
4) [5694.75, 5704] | -0.1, 19.8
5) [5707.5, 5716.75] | 0.0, 19.5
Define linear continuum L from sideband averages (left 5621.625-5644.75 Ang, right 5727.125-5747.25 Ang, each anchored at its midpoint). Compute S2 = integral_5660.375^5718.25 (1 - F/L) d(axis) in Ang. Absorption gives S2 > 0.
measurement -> -1.4 Ang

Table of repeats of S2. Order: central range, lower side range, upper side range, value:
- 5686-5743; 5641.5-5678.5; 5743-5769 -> 0.65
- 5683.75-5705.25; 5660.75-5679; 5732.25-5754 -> 0.35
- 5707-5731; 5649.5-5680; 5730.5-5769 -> 0.21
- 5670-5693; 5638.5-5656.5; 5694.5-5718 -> -0.75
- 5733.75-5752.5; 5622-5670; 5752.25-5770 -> -0.11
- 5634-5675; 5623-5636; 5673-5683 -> -1.34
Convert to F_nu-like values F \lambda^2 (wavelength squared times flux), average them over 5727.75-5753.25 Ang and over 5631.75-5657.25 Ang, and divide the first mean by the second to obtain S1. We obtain 1.1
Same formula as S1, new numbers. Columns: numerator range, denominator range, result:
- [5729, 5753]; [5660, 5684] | 1.02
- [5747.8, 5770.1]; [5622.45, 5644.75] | 1.13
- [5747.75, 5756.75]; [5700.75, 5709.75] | 1.09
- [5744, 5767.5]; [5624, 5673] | 1.09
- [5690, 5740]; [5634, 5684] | 1.02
